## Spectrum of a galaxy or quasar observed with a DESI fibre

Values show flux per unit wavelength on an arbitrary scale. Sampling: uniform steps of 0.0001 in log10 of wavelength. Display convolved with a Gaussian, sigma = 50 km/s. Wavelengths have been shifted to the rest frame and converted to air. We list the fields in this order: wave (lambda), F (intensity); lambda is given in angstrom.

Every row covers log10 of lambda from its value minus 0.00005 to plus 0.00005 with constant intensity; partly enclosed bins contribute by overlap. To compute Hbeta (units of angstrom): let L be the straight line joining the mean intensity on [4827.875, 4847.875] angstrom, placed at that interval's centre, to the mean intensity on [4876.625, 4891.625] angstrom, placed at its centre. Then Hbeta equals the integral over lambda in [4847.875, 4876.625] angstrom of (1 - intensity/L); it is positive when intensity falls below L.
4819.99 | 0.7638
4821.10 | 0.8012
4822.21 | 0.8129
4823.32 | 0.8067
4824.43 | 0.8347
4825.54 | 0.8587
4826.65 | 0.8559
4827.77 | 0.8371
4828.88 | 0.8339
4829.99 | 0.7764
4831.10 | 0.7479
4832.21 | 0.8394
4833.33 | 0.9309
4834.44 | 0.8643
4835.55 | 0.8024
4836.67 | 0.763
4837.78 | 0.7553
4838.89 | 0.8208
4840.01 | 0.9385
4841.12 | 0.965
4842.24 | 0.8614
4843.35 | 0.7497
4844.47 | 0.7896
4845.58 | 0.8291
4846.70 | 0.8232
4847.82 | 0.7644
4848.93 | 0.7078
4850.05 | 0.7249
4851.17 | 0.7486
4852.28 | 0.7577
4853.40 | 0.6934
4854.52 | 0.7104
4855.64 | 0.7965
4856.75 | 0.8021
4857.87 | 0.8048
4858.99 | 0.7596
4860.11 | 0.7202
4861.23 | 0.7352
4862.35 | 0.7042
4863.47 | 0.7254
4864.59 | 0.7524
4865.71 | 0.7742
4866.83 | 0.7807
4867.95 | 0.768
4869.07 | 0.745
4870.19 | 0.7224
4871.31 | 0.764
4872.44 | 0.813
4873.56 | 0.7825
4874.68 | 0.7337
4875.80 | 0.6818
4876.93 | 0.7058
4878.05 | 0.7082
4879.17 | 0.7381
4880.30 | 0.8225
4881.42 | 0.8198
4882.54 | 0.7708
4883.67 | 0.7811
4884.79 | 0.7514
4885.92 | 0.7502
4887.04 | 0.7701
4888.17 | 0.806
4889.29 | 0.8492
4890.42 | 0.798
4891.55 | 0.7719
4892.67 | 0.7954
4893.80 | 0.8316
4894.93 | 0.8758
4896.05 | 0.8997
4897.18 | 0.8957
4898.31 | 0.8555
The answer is 1.9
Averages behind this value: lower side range 0.827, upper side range 0.776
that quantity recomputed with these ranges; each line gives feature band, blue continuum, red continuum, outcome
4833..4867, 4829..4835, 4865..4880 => 0.48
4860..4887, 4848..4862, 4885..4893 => 0.60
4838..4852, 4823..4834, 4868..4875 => -0.03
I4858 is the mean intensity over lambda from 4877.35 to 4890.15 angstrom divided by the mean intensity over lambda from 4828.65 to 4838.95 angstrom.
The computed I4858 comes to 1.0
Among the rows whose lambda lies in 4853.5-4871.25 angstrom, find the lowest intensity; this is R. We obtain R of 0.7042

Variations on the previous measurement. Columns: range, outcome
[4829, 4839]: 0.7479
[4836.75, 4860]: 0.6934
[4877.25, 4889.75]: 0.7082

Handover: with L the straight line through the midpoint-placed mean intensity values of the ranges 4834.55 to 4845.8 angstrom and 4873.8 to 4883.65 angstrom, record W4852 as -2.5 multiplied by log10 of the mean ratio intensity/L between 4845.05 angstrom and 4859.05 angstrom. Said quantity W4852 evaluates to 0.058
